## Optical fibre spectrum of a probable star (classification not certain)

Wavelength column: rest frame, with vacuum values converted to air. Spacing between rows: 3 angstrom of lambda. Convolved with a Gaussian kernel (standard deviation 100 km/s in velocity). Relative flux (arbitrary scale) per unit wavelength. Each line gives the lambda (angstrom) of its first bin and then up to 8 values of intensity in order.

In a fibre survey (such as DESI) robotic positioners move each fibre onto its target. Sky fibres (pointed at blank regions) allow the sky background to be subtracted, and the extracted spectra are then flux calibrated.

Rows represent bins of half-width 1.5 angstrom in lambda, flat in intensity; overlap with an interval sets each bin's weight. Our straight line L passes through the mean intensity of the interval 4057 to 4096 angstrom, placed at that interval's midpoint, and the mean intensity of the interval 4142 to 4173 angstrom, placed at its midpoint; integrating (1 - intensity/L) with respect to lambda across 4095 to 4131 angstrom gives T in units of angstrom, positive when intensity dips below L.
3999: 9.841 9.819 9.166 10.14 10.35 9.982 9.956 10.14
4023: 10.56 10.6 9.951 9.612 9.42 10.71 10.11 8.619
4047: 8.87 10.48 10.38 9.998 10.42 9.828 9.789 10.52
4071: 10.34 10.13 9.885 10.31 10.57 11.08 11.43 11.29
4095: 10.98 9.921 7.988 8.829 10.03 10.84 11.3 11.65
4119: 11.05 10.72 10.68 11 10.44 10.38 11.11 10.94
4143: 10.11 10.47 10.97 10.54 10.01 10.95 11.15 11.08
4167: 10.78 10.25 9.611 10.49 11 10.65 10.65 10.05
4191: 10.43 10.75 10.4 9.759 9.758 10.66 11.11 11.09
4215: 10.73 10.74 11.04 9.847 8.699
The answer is 0.5 angstrom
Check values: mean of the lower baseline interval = 10.5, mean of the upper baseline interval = 10.6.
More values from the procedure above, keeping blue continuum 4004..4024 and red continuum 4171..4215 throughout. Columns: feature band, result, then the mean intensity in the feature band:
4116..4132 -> -0.9 angstrom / 10.9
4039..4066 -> 0.8 angstrom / 9.85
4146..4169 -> -0.8 angstrom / 10.8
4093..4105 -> 0.8 angstrom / 9.53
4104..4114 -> -0.1 angstrom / 10.4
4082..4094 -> -1.0 angstrom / 11.1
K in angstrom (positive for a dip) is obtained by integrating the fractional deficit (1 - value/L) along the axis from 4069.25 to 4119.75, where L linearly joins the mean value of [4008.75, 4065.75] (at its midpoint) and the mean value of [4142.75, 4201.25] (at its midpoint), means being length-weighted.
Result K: -1.1 angstrom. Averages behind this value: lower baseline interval 9.99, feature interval 10.4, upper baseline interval 10.5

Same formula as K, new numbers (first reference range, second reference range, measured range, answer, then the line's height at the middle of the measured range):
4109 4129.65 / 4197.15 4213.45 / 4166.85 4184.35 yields 0.35 angstrom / 10.7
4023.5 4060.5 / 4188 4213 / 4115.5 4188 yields -2.61 angstrom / 10.3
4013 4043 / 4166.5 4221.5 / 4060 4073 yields 0.06 angstrom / 10.2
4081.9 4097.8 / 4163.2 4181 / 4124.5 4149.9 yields 0.11 angstrom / 10.7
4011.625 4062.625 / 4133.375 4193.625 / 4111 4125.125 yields -1.01 angstrom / 10.4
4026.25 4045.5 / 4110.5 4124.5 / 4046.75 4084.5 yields 0.43 angstrom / 10.3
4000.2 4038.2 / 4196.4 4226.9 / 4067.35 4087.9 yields -0.58 angstrom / 10.1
